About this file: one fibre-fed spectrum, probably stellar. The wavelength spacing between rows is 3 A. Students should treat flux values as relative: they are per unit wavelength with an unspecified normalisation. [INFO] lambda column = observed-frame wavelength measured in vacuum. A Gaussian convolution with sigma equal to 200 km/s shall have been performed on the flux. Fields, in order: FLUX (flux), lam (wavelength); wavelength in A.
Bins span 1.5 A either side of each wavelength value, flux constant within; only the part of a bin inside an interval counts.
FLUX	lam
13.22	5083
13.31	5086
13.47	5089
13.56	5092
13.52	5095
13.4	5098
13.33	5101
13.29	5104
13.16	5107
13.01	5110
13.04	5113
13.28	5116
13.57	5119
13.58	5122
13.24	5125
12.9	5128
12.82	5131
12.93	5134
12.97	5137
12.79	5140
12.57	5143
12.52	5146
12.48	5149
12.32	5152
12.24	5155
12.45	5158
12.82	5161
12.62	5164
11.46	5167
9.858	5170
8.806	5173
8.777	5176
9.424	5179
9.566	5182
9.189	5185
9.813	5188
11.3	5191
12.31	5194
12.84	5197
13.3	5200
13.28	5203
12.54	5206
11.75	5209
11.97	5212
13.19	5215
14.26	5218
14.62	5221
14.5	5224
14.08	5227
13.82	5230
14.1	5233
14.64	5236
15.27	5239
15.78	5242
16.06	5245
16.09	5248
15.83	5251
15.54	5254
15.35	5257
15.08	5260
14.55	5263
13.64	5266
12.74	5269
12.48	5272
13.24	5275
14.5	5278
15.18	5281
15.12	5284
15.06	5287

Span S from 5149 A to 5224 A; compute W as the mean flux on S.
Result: 11.8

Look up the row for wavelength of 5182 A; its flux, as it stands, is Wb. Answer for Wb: 9.566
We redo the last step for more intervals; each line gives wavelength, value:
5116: 13.28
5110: 13.01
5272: 12.48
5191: 11.3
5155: 12.24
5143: 12.57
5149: 12.48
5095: 13.52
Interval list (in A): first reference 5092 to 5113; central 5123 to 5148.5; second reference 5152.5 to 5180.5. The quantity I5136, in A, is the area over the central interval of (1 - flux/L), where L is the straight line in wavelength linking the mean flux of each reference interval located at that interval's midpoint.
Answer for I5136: -1.59 A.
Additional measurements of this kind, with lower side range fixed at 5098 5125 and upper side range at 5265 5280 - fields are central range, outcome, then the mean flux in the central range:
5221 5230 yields -0.62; 14.3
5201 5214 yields 0.86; 12.5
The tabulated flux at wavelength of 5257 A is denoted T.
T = 15.35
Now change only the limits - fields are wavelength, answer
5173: 8.806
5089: 13.47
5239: 15.27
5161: 12.82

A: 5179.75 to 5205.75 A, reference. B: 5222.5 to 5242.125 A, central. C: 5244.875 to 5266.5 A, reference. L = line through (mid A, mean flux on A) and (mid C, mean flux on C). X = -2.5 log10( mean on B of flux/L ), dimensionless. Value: -0.05 mag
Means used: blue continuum 11.4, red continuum 15.3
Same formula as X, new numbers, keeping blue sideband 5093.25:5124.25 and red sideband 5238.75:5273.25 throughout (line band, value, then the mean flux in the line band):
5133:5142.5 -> 0.06 mag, 12.9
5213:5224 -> 0.04 mag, 14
